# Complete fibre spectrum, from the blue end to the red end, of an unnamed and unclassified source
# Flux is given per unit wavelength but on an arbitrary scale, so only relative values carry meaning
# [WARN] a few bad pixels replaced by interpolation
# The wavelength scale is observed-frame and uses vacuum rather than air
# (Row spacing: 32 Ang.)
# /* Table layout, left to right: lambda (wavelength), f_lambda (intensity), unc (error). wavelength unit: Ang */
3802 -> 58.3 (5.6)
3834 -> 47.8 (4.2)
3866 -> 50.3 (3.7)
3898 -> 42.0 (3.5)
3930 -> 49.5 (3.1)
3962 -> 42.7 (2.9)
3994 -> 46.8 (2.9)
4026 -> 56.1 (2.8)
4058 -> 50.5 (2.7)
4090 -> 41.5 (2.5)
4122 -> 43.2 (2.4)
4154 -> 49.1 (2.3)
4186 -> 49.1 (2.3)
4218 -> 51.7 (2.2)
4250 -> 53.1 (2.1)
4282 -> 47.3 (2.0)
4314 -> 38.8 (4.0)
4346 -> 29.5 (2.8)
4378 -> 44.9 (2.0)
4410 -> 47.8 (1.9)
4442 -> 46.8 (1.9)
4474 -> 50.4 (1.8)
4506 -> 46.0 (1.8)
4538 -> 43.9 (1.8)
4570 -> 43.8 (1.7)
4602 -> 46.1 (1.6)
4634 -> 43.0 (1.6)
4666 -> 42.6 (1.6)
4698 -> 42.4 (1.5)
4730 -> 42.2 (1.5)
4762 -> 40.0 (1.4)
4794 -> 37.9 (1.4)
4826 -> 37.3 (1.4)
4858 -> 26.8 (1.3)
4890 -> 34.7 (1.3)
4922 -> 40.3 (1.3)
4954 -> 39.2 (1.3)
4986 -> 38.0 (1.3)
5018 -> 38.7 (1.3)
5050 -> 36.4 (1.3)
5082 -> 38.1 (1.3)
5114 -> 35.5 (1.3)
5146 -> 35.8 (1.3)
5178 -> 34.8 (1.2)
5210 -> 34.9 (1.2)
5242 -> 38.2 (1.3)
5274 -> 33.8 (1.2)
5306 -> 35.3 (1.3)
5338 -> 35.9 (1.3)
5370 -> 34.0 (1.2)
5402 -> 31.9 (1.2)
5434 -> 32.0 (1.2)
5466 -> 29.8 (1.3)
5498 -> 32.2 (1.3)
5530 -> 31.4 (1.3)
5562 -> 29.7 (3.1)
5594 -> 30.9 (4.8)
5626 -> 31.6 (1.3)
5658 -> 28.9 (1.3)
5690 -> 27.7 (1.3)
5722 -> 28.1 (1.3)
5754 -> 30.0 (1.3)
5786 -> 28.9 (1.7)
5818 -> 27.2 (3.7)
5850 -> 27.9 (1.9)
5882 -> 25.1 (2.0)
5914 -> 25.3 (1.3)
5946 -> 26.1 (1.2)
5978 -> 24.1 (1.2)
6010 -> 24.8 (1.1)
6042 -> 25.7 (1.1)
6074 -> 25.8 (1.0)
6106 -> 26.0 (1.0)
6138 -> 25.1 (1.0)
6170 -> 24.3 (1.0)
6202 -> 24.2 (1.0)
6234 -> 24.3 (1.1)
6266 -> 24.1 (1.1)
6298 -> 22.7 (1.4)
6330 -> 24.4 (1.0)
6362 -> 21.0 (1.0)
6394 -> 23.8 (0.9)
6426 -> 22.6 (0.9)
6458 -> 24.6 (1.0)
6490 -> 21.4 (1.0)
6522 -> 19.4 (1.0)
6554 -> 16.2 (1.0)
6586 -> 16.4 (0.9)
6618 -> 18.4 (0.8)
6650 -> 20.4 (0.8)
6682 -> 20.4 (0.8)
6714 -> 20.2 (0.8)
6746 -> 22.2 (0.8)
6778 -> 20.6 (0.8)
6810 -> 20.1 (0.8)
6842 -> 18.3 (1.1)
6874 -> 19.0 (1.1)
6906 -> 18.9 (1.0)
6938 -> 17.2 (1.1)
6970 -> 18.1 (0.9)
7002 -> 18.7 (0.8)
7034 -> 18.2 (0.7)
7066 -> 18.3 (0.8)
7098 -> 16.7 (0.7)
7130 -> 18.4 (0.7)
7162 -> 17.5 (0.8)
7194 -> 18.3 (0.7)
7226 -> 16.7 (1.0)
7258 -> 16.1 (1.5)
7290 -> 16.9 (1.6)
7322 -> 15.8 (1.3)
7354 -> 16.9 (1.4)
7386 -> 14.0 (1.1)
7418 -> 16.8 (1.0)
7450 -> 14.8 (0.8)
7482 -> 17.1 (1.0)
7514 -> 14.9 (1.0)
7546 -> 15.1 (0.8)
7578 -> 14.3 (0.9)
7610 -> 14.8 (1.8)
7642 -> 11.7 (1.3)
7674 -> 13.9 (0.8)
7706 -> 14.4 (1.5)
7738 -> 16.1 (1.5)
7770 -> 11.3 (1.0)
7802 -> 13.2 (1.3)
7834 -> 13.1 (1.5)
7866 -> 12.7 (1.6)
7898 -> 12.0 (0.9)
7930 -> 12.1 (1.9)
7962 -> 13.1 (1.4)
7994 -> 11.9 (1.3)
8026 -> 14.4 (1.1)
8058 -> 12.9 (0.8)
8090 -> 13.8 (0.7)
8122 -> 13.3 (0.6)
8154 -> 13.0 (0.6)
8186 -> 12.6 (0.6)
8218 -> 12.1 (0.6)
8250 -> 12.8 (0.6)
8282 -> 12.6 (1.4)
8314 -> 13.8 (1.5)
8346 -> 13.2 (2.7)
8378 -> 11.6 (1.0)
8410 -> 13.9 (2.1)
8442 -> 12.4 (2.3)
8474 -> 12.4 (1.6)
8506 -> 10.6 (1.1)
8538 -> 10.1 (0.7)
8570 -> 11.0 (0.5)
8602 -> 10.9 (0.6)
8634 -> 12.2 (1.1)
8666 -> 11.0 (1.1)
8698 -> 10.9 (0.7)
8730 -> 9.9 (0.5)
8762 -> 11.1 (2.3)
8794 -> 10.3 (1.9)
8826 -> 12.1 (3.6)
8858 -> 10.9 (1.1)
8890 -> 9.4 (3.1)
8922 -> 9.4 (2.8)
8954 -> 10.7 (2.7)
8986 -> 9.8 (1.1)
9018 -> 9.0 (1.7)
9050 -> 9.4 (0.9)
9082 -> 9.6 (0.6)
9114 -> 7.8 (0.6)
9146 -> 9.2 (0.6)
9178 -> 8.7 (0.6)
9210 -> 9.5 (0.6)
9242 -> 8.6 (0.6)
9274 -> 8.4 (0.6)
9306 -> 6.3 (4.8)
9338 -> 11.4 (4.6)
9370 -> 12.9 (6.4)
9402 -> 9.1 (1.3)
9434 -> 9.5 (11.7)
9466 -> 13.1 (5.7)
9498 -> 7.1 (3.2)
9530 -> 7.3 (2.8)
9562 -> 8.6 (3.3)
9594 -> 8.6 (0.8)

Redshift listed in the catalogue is 0.00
